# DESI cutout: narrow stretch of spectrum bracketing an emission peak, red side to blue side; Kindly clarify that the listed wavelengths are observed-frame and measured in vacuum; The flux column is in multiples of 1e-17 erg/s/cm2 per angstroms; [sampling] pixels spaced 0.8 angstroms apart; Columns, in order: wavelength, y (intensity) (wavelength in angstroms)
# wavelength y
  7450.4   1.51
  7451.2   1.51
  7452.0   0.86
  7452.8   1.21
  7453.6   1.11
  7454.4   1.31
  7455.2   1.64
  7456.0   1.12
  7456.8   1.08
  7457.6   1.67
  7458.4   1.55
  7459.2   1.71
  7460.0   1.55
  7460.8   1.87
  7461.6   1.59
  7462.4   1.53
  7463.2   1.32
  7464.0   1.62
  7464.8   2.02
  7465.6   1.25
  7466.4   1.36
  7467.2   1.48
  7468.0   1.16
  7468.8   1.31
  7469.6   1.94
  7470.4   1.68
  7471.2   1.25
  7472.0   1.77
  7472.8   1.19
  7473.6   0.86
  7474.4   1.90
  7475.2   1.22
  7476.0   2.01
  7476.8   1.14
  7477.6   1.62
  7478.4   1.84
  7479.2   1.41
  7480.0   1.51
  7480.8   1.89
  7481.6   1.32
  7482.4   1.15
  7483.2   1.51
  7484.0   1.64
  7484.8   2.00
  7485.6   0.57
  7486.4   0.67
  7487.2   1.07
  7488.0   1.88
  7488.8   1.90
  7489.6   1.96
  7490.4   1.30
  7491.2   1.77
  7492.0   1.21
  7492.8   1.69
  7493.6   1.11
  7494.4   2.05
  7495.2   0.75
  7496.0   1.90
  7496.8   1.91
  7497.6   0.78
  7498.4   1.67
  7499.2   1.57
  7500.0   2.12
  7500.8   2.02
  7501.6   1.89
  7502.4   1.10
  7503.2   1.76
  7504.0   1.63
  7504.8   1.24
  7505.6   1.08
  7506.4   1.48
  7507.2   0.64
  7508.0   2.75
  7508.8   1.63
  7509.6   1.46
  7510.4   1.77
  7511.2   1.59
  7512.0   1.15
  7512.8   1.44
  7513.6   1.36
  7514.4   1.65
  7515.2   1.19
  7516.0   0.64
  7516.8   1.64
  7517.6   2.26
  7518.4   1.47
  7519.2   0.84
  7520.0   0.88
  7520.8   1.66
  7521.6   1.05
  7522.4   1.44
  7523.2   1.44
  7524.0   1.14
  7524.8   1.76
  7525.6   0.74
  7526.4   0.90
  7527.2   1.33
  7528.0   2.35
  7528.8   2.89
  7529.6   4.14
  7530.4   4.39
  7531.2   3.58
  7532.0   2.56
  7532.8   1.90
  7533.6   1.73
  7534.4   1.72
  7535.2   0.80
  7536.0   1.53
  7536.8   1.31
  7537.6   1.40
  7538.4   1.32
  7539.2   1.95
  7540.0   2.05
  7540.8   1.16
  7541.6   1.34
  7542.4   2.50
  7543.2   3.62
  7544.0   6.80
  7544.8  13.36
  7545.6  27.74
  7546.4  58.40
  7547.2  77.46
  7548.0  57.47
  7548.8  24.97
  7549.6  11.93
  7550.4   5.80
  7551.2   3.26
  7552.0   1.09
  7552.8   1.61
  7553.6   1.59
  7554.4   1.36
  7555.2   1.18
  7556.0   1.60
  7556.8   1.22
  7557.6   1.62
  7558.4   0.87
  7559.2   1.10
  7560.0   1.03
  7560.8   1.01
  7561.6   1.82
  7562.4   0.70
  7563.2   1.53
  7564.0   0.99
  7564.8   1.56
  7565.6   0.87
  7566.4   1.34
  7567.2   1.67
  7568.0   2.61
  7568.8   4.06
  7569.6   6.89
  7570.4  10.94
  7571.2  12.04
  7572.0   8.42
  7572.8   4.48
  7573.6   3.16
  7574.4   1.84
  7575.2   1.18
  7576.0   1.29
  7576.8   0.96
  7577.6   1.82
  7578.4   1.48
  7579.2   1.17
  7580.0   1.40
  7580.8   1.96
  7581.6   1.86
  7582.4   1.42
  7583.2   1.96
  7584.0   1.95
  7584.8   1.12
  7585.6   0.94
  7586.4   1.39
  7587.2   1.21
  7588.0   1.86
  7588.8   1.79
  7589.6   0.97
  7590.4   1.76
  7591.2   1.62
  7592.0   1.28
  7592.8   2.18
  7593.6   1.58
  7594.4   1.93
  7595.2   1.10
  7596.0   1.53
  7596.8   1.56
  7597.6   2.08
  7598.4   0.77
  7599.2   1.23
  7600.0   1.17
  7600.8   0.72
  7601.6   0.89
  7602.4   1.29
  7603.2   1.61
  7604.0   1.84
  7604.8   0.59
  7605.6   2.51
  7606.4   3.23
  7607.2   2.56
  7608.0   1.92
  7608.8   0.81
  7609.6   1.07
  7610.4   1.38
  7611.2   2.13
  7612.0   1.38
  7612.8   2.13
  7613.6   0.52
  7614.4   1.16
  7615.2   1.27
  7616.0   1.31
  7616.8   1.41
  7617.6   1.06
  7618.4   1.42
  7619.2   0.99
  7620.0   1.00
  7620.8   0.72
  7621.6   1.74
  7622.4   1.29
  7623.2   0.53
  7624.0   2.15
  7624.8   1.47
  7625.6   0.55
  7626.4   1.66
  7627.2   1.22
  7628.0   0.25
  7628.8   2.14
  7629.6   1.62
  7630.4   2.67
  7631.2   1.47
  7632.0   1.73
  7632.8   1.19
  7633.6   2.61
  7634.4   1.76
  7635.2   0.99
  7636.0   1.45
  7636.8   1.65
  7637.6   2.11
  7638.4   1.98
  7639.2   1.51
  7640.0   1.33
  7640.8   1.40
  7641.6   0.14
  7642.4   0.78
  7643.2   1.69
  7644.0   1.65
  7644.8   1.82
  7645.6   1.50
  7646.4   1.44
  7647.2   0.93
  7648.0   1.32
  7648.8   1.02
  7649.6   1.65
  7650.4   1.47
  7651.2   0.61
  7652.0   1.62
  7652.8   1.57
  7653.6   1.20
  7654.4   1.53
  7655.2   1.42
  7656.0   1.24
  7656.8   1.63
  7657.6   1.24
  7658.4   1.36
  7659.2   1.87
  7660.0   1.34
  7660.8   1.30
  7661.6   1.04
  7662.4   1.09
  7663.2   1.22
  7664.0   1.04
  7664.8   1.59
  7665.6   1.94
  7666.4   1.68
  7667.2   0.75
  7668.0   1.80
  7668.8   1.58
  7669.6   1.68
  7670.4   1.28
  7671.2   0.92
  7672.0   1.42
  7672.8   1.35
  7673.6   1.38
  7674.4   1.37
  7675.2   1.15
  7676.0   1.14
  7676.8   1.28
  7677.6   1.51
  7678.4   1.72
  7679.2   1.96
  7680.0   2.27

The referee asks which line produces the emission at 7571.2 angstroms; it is [N II] 6583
